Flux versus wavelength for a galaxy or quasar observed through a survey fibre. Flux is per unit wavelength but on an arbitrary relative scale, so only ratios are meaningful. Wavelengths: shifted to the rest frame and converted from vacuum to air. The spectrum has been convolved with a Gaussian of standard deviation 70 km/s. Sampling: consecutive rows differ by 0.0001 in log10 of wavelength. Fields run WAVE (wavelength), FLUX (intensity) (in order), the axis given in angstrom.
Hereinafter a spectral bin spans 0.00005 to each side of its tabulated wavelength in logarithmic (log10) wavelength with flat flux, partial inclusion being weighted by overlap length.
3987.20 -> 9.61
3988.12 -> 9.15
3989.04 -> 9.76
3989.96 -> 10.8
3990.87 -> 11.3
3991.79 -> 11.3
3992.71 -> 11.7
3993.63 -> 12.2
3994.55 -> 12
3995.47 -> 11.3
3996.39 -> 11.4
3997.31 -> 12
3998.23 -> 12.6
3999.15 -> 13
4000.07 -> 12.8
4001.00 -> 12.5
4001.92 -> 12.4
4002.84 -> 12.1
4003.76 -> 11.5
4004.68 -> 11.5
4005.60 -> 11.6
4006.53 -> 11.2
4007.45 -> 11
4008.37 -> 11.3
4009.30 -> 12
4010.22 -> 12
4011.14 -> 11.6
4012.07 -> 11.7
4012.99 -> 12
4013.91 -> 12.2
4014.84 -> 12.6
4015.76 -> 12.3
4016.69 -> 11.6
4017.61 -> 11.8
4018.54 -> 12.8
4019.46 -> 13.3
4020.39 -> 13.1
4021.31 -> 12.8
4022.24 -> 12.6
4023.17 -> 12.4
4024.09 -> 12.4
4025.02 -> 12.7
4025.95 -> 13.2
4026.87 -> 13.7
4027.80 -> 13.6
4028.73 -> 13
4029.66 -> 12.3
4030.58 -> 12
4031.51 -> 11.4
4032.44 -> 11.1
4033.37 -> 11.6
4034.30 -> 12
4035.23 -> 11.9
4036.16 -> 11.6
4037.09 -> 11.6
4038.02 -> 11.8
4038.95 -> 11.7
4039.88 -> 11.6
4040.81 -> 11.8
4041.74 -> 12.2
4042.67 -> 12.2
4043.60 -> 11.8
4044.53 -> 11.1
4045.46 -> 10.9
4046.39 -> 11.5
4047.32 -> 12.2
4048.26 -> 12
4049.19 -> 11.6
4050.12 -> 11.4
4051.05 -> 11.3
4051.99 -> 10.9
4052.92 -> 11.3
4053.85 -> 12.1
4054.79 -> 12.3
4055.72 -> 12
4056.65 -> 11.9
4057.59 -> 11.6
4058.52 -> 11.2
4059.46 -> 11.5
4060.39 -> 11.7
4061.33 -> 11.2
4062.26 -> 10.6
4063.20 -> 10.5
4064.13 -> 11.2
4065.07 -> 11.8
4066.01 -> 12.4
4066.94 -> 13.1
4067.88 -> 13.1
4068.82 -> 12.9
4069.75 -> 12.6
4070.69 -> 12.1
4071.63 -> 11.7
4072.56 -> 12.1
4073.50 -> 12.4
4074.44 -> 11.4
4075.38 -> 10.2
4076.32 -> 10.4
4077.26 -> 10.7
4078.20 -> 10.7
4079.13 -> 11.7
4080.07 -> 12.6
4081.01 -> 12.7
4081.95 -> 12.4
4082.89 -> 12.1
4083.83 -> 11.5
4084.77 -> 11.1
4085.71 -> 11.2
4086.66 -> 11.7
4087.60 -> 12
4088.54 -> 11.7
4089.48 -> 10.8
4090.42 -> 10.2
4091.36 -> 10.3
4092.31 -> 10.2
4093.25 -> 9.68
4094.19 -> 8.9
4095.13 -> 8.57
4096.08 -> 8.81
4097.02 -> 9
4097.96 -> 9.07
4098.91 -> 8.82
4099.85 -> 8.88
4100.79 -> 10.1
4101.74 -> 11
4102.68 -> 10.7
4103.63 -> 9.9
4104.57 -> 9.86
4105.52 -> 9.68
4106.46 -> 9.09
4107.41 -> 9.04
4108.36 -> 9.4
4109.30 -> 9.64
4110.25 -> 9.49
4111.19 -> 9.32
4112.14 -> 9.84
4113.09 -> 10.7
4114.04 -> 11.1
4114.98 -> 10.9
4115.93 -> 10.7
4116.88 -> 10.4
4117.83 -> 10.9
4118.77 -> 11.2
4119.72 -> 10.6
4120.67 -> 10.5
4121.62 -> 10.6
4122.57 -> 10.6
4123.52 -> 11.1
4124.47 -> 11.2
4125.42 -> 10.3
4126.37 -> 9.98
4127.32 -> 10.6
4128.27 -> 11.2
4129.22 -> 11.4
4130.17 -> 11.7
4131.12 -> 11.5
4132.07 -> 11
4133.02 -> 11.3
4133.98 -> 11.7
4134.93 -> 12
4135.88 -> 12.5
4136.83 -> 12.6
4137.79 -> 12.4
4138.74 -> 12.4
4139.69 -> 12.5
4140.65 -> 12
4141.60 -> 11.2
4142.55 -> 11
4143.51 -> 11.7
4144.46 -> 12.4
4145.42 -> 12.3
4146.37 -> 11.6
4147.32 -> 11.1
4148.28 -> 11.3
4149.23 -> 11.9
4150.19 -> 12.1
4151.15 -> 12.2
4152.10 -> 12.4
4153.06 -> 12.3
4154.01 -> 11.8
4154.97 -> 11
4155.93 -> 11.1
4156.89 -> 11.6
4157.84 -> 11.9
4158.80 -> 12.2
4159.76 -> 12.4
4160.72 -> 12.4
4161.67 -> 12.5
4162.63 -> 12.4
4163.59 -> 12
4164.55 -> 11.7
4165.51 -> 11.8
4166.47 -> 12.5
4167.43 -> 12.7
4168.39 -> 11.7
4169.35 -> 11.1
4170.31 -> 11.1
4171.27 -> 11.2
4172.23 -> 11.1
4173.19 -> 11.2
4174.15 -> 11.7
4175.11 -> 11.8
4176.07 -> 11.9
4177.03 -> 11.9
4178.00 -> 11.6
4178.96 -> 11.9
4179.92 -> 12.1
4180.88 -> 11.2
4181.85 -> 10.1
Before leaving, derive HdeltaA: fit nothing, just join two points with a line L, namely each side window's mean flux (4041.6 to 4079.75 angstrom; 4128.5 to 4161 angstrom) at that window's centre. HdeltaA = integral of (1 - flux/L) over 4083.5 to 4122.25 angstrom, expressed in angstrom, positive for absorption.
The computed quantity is 5.2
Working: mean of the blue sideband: 11.6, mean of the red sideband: 11.8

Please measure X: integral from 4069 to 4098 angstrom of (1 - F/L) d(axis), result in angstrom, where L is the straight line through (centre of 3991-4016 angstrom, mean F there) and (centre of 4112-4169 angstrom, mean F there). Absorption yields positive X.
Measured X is 1.7 angstrom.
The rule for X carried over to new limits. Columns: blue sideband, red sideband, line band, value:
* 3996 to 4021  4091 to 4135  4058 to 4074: -1.2 angstrom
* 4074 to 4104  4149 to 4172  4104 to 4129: 1.8 angstrom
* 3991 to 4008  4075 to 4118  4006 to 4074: -4.4 angstrom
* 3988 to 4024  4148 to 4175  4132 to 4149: 0.0 angstrom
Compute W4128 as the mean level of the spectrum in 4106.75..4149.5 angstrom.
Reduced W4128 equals 11.1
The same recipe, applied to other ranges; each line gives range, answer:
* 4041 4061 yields 11.7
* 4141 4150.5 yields 11.7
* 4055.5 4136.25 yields 10.9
